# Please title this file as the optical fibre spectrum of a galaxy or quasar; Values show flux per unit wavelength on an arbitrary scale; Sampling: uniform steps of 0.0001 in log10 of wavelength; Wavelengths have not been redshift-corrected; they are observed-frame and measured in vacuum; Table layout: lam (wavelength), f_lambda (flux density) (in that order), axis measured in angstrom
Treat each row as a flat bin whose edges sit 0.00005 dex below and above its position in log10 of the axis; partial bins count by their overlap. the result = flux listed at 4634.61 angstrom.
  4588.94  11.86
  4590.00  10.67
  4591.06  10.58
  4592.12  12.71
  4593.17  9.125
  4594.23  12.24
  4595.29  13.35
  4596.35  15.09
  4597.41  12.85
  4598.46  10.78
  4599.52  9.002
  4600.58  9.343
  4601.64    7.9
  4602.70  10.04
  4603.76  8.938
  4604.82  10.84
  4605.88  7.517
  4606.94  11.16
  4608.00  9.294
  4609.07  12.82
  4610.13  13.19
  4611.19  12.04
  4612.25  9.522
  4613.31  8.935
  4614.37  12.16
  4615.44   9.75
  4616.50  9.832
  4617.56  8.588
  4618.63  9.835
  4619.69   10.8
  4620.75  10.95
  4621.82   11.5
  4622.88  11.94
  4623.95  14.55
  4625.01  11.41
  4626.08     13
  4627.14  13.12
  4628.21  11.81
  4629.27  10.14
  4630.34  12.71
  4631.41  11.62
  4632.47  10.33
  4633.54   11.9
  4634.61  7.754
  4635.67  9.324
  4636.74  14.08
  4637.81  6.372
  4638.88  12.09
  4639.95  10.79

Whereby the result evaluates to 7.754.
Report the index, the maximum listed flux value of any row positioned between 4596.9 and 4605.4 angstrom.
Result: 12.85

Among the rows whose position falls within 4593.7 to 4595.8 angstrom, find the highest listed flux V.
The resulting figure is 13.35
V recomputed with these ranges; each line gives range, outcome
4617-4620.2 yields 10.8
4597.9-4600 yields 10.78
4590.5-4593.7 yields 12.71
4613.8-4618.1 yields 12.16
